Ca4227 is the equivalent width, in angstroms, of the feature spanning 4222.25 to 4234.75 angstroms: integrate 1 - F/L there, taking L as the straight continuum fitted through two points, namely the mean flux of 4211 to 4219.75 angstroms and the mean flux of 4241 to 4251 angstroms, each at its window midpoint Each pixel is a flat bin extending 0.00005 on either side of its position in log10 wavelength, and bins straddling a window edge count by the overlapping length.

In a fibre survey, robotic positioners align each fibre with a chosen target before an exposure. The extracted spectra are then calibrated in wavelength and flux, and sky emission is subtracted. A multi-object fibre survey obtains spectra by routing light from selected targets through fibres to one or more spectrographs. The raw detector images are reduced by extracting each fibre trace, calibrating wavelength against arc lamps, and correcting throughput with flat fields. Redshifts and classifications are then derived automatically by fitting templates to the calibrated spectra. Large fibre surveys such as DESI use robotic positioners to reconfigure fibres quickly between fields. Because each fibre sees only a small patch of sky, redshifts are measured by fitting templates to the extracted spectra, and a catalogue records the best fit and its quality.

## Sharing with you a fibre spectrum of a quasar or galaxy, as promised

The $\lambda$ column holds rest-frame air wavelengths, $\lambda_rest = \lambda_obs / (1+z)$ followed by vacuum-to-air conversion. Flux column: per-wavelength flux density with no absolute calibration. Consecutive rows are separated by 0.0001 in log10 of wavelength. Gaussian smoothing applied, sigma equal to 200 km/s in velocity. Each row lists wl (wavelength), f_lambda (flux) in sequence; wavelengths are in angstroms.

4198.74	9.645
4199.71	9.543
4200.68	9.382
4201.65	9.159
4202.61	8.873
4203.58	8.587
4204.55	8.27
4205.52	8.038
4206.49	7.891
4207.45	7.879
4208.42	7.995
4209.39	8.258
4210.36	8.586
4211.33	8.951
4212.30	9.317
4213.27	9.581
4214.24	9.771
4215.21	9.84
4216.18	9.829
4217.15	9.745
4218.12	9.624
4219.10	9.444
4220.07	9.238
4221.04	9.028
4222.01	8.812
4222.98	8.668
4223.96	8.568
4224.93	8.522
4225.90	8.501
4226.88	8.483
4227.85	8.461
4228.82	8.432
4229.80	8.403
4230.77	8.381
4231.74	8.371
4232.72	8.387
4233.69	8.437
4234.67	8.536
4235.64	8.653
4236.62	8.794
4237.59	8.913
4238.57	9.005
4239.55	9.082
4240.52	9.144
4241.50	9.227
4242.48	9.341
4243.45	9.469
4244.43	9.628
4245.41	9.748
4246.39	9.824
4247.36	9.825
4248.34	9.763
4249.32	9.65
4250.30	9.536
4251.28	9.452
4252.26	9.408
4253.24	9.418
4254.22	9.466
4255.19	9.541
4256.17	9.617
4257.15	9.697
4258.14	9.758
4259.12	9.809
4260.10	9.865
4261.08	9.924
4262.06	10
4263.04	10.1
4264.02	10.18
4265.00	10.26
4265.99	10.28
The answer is 1.4 angstroms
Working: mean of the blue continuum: 9.57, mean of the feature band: 8.48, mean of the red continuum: 9.59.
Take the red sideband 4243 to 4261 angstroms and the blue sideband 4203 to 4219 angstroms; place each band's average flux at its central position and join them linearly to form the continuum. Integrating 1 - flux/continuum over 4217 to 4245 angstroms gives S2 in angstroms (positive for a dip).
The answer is 1.2 angstroms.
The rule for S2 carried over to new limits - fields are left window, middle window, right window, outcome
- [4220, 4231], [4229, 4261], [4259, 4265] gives 0.39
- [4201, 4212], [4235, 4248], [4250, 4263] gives 0.04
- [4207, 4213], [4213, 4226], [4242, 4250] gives -0.62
